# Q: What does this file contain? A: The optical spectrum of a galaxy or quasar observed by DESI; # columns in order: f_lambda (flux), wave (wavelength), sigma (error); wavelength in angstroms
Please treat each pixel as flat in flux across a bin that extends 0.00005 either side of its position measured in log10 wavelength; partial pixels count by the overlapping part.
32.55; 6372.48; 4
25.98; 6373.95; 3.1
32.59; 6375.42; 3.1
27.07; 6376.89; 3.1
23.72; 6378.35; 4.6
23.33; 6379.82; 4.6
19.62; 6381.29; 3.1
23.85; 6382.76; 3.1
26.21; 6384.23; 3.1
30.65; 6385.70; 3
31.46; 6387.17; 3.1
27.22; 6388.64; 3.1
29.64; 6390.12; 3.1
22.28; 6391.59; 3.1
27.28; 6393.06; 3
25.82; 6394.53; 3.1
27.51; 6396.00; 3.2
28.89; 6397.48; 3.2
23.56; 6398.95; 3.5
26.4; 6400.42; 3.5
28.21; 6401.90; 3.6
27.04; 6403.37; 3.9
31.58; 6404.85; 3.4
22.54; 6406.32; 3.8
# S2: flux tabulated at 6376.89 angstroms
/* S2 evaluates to 27.07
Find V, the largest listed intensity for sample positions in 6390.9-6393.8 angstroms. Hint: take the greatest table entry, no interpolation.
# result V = 27.28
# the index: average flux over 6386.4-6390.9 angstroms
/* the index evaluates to 29.3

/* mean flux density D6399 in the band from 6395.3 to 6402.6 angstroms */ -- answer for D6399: 26.9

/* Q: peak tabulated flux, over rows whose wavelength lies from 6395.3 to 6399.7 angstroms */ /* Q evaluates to 28.89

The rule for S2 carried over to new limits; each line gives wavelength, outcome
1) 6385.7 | 30.65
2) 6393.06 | 27.28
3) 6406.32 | 22.54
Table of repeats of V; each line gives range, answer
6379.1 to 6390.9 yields 31.46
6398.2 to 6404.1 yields 28.21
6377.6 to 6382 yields 23.72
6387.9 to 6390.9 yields 29.64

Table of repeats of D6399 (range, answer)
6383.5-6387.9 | 29.4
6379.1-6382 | 21.5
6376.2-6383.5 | 23.5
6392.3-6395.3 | 26.6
